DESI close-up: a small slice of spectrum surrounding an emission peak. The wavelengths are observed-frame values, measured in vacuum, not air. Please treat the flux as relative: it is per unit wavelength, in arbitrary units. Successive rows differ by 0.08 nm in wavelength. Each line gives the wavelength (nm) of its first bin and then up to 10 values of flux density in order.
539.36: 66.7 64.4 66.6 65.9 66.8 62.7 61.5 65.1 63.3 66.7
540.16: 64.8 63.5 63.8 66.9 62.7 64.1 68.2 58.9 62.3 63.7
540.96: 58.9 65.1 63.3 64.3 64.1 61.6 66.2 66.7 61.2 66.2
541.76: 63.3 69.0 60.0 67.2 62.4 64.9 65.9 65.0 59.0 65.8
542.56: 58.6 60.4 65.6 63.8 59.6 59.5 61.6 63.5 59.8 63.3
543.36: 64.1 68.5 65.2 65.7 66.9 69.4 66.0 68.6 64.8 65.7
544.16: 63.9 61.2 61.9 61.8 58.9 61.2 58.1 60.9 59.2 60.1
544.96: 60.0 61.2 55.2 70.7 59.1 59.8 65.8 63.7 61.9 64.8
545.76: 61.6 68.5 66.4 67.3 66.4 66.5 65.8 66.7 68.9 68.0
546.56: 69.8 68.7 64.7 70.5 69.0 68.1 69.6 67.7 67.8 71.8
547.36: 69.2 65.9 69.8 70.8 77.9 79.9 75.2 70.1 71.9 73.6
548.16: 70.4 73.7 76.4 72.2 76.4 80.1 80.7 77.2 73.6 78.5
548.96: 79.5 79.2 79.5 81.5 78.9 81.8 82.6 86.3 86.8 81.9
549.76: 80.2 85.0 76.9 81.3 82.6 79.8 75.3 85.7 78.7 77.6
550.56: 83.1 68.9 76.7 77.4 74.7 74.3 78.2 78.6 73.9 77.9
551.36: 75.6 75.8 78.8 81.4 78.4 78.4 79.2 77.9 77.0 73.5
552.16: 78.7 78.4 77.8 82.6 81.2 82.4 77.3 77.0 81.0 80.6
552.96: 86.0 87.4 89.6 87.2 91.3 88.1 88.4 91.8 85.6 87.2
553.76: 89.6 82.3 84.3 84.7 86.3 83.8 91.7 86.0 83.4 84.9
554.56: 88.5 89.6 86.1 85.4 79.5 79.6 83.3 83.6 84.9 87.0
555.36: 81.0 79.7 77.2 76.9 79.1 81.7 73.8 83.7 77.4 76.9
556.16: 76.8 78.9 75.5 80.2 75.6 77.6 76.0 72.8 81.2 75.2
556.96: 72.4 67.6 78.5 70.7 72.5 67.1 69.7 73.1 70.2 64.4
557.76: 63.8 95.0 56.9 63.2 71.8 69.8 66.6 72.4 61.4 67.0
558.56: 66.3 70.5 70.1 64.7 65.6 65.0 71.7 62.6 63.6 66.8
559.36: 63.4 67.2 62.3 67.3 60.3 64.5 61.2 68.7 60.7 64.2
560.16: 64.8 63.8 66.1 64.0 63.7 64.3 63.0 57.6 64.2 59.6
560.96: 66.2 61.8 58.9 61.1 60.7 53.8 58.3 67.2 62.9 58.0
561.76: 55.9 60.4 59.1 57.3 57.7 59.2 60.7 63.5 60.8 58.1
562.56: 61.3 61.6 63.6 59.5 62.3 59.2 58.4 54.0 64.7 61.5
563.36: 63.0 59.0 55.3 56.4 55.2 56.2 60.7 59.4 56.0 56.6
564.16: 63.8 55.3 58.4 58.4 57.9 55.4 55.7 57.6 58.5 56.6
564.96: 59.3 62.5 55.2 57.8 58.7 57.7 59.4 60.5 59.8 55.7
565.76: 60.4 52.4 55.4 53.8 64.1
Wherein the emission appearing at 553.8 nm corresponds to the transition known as C III]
